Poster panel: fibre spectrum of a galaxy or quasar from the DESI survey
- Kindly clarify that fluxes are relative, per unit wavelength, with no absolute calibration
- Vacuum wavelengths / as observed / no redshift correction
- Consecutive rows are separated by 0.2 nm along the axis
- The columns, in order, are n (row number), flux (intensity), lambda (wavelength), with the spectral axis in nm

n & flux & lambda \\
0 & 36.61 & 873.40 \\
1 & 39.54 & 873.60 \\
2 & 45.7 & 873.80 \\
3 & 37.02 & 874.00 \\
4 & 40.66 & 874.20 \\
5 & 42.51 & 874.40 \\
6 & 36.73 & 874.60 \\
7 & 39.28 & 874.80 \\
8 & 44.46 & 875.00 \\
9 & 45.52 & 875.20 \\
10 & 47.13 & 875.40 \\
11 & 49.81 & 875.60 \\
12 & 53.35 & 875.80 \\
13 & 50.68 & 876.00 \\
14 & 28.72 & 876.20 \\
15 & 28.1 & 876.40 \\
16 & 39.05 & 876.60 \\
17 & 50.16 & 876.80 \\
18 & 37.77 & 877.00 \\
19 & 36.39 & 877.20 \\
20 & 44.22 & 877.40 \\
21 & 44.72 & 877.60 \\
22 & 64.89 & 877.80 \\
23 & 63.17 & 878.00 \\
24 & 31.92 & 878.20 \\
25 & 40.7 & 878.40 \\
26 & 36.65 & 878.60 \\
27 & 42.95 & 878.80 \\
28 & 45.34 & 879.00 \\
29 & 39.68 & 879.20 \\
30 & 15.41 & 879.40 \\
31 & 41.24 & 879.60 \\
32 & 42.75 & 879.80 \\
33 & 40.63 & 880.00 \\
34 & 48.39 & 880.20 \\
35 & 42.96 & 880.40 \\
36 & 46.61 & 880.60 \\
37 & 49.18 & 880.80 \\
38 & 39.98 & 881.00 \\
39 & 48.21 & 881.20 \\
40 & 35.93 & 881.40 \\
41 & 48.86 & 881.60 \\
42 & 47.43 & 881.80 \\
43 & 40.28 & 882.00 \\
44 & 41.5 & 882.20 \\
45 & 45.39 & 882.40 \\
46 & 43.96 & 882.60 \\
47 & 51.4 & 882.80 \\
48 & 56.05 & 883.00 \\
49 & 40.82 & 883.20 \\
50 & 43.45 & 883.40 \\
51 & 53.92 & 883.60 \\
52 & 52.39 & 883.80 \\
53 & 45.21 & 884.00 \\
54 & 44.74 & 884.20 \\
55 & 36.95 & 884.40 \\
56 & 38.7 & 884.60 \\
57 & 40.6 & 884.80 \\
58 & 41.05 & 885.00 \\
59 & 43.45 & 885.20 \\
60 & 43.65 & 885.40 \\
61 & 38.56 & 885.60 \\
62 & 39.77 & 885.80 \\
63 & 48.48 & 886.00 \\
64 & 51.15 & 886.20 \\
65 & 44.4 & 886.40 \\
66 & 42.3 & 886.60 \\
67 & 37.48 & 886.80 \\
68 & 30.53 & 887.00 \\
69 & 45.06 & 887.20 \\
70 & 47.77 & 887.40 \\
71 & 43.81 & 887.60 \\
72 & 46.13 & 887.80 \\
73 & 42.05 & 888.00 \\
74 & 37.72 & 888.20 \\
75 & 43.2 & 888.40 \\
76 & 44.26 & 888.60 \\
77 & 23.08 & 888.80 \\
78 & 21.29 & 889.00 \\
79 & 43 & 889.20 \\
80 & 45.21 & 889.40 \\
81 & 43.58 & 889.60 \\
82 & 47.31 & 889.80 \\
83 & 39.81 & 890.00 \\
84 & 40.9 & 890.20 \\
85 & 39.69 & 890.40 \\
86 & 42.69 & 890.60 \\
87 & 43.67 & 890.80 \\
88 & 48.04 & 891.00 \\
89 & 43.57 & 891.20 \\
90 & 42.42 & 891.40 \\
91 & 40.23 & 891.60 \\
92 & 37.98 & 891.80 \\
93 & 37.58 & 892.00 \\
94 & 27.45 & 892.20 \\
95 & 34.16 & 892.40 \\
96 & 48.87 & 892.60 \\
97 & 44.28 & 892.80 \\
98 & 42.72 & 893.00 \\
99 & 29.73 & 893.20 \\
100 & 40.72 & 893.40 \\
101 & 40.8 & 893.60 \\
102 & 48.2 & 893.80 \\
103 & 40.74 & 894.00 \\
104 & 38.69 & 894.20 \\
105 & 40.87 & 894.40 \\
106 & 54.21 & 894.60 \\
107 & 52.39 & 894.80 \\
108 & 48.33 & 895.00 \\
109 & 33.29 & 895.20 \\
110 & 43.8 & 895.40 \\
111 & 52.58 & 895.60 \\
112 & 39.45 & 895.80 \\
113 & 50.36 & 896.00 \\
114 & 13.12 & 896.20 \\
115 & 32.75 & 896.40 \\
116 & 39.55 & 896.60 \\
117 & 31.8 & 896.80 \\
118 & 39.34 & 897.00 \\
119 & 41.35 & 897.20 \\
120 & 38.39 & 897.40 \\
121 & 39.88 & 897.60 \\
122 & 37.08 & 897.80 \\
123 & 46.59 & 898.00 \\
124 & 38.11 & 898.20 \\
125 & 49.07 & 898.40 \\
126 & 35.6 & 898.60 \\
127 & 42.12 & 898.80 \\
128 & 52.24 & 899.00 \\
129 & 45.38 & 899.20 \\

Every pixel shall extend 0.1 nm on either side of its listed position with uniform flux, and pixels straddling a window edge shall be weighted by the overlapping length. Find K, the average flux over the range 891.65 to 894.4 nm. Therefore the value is 39.4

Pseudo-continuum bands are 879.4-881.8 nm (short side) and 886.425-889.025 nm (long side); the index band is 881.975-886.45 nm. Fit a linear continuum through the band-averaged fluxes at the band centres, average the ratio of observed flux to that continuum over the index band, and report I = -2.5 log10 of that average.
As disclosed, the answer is -0.09 mag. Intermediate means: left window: 43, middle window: 44.7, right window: 39.5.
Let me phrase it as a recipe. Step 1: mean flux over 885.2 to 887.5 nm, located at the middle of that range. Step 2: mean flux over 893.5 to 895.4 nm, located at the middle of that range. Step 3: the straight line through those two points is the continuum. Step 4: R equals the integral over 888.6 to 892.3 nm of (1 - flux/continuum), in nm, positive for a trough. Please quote 0.34 nm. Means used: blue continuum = 42.7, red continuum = 44.1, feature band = 39.4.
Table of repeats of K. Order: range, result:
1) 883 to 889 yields 42.3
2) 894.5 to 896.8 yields 41.4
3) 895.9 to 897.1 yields 34.5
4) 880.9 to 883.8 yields 45.8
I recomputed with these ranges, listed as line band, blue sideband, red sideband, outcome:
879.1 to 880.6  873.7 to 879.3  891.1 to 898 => 0.09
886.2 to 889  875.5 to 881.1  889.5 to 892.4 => 0.03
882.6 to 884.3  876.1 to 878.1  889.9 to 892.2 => -0.14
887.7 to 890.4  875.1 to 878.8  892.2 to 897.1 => 0.05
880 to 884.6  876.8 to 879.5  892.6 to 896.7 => -0.08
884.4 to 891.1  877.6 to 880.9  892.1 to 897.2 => 0.01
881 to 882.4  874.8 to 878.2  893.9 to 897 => 0.01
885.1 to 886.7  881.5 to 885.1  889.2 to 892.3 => 0.00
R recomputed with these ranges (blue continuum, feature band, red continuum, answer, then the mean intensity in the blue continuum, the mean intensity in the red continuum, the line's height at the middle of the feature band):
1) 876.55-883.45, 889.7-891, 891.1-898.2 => -0.05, 43.7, 40.3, 41.3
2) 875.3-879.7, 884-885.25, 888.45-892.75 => 0.00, 42.4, 39.8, 41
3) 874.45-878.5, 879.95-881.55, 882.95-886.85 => -0.01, 43.8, 44.1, 44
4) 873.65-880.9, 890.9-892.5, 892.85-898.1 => 0.08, 42.6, 40.7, 41.1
